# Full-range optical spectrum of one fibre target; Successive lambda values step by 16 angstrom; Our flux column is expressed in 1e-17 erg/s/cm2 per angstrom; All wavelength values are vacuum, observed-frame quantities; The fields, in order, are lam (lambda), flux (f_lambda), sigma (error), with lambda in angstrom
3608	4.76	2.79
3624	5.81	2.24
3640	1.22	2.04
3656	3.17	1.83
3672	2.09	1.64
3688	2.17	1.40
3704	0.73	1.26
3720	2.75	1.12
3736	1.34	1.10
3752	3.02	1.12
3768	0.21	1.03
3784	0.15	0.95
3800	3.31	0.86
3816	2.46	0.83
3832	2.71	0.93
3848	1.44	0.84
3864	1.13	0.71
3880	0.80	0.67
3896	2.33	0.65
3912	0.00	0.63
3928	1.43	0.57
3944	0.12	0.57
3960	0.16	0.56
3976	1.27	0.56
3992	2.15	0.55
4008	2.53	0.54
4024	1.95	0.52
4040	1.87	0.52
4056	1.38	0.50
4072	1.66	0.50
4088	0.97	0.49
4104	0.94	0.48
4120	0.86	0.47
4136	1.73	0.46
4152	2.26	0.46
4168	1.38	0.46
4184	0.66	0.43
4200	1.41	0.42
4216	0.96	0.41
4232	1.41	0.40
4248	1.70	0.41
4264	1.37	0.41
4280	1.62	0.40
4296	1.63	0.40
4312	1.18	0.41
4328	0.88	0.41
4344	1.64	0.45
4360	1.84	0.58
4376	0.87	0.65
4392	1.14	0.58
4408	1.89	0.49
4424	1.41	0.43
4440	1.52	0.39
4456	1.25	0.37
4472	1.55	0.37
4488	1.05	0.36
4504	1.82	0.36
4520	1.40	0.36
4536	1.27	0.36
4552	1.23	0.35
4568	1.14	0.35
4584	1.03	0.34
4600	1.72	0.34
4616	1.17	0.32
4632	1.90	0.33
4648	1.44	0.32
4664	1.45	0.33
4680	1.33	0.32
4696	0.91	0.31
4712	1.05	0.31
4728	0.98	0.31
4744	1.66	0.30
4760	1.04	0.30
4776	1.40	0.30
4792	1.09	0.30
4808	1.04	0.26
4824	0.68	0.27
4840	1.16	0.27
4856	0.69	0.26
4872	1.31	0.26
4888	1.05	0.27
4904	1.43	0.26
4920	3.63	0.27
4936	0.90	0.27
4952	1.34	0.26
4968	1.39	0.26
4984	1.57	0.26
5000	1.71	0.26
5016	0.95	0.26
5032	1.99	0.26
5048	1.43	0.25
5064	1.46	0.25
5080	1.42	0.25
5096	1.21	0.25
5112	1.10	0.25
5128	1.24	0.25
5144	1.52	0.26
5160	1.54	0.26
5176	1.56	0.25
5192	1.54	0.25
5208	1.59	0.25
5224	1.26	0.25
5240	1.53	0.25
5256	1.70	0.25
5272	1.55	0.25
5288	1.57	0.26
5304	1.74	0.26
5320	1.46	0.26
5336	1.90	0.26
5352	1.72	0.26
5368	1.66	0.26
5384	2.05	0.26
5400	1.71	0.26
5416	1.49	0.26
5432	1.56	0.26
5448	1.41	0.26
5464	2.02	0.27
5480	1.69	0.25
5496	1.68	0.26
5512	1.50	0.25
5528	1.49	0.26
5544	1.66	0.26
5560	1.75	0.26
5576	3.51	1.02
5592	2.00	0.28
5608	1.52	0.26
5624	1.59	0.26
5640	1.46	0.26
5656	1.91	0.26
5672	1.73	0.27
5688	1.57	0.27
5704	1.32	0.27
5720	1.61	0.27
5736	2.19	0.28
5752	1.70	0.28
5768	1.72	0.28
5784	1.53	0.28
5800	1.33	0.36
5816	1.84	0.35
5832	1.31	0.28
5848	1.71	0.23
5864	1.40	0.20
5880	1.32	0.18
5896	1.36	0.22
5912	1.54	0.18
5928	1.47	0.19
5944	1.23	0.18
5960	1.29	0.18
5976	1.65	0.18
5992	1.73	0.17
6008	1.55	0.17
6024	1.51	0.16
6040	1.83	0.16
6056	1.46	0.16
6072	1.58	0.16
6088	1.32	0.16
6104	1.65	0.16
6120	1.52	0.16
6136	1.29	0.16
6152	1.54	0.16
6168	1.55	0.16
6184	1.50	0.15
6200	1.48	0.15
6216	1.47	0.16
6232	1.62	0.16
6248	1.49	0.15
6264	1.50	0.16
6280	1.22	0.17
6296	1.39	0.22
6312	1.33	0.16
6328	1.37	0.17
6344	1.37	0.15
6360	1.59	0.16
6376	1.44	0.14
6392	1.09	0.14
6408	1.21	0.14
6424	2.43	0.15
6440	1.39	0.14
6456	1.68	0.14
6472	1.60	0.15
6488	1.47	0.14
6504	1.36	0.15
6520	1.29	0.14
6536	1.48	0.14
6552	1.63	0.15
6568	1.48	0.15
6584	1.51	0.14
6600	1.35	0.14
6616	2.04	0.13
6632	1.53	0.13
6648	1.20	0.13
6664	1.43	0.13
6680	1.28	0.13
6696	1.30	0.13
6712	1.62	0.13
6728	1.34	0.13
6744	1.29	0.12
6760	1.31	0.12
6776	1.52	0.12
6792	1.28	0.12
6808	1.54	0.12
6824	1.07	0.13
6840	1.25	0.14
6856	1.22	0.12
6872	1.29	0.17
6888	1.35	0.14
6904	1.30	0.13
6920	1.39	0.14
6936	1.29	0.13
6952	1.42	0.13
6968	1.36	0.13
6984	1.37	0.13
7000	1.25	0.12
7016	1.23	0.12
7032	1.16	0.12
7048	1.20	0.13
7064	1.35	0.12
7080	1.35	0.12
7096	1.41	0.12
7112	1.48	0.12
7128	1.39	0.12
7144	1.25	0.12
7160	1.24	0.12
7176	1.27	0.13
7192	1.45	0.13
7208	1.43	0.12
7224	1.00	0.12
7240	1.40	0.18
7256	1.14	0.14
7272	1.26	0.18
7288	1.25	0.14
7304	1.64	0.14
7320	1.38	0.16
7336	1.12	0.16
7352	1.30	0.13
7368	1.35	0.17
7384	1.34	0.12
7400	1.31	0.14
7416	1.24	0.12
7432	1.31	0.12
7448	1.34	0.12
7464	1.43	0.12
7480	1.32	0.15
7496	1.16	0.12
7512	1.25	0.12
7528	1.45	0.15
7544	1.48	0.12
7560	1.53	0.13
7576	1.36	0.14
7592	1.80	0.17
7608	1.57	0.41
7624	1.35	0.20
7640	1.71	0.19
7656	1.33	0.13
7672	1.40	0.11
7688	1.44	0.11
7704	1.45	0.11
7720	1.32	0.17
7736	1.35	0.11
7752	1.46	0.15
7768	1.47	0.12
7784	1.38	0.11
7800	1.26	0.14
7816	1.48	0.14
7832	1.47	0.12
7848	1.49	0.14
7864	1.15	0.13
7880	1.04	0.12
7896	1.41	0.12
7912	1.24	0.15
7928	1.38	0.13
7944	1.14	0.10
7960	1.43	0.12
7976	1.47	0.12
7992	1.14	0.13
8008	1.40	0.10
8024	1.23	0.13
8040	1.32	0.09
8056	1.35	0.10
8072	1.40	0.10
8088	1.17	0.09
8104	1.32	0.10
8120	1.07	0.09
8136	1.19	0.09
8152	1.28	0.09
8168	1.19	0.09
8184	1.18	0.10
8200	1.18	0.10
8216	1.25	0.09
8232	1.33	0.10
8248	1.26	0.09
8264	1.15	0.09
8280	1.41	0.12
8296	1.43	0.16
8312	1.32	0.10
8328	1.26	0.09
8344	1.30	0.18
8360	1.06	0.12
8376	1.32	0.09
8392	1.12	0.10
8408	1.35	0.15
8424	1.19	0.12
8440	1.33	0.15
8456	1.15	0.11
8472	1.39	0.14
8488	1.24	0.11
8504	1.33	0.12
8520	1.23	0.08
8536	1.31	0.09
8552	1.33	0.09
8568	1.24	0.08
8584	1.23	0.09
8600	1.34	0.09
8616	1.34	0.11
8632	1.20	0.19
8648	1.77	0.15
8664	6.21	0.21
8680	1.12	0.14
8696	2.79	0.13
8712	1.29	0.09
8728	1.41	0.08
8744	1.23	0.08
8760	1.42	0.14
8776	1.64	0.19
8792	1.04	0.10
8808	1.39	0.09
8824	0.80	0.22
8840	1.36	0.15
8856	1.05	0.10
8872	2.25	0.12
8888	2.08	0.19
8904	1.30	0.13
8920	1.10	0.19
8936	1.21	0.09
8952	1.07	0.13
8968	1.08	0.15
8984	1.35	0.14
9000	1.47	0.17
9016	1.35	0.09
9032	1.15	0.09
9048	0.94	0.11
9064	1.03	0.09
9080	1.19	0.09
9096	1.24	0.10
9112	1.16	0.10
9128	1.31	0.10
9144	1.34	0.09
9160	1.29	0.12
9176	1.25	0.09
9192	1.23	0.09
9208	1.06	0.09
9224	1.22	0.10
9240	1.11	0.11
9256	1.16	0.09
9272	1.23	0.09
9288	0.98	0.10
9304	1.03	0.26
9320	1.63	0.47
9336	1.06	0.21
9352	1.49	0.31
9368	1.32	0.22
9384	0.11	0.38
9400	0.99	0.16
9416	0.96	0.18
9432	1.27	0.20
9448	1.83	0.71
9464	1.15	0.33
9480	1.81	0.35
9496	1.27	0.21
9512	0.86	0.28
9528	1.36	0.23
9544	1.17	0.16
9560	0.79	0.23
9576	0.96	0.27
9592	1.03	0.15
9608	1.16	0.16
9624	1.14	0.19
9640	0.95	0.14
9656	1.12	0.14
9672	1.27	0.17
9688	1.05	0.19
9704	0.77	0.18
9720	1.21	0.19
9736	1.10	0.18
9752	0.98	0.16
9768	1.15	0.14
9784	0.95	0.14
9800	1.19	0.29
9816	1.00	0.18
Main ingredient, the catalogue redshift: 0.320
